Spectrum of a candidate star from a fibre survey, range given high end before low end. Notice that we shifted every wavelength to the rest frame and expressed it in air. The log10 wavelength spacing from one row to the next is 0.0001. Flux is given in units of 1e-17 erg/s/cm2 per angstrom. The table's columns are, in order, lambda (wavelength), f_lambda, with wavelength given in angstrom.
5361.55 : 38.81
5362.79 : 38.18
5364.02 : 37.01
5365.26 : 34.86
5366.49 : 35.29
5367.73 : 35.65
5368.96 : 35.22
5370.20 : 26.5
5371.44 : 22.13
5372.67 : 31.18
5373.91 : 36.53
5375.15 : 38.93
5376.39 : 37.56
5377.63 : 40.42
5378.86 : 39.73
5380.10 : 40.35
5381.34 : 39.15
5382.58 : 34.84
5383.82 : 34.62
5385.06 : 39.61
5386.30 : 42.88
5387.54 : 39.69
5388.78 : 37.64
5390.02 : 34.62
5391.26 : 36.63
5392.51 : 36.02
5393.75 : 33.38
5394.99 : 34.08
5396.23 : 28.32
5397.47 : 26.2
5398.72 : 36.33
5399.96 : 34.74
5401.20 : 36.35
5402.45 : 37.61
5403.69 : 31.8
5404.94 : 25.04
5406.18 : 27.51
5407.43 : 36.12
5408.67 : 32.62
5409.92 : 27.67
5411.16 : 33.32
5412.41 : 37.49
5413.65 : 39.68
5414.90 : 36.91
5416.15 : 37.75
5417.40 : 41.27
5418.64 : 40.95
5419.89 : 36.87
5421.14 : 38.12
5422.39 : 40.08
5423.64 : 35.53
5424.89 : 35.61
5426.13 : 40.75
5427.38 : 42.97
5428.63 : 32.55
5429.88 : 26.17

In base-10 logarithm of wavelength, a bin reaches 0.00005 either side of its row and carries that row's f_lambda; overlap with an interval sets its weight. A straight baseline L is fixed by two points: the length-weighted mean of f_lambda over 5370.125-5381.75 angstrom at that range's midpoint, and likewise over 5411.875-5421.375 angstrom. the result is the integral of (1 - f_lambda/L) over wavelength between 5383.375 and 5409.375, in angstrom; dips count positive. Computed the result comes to 1.9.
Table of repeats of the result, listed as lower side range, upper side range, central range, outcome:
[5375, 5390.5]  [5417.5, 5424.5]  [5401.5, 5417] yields 1.88 angstrom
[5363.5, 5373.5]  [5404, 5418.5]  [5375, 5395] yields -2.84 angstrom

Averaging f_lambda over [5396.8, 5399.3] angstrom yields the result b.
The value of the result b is 31.1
